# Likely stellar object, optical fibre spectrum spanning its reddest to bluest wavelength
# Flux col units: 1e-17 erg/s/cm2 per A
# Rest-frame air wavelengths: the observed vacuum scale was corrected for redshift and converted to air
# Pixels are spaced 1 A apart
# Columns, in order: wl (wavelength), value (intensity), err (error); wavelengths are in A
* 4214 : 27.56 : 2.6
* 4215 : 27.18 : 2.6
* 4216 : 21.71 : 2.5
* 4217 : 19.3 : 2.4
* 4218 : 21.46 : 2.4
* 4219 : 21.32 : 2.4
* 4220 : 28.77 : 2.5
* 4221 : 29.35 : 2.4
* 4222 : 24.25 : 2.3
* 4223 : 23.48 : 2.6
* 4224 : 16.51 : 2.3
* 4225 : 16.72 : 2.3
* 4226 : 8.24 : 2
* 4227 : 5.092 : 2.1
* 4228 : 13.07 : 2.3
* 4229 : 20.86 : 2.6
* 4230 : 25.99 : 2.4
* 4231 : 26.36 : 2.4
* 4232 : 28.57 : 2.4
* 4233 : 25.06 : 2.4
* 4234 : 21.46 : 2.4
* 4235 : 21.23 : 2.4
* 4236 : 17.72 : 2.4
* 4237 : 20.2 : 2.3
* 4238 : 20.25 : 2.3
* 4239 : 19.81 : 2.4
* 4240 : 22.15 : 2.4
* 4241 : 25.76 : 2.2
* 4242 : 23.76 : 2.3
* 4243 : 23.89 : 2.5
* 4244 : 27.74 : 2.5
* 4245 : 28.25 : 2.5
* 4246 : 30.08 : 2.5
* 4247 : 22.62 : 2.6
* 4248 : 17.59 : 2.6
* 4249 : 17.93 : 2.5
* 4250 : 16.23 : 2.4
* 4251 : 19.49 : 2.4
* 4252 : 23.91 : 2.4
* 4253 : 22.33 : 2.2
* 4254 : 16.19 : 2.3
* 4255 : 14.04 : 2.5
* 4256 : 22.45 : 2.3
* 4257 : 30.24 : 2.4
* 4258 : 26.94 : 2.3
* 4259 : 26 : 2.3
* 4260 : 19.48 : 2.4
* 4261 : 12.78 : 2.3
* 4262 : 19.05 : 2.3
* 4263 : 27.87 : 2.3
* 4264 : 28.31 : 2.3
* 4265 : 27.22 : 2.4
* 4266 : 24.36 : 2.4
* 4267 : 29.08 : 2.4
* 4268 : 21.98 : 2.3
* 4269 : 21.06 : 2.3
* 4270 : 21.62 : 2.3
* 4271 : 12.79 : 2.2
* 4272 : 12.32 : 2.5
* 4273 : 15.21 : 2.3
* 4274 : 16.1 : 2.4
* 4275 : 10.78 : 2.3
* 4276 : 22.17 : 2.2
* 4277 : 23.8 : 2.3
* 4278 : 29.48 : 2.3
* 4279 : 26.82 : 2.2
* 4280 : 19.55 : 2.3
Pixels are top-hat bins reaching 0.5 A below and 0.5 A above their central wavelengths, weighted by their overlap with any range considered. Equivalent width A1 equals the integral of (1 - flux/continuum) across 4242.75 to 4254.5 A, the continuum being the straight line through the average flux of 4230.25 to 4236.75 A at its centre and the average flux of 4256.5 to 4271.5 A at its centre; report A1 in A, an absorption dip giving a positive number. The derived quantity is 0.6 A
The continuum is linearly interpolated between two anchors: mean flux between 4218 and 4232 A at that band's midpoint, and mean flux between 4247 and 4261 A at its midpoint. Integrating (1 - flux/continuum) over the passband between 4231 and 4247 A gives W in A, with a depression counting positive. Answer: -2.5 A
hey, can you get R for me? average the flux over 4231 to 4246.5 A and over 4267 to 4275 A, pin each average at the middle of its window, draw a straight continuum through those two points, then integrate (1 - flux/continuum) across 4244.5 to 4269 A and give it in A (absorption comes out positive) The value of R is -2.95 A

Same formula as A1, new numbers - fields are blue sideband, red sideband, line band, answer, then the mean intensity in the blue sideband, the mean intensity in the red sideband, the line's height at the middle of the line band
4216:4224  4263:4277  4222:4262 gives 1.9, 23.4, 20.6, 22.2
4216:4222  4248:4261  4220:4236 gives 1.7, 23.9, 20.8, 23.1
